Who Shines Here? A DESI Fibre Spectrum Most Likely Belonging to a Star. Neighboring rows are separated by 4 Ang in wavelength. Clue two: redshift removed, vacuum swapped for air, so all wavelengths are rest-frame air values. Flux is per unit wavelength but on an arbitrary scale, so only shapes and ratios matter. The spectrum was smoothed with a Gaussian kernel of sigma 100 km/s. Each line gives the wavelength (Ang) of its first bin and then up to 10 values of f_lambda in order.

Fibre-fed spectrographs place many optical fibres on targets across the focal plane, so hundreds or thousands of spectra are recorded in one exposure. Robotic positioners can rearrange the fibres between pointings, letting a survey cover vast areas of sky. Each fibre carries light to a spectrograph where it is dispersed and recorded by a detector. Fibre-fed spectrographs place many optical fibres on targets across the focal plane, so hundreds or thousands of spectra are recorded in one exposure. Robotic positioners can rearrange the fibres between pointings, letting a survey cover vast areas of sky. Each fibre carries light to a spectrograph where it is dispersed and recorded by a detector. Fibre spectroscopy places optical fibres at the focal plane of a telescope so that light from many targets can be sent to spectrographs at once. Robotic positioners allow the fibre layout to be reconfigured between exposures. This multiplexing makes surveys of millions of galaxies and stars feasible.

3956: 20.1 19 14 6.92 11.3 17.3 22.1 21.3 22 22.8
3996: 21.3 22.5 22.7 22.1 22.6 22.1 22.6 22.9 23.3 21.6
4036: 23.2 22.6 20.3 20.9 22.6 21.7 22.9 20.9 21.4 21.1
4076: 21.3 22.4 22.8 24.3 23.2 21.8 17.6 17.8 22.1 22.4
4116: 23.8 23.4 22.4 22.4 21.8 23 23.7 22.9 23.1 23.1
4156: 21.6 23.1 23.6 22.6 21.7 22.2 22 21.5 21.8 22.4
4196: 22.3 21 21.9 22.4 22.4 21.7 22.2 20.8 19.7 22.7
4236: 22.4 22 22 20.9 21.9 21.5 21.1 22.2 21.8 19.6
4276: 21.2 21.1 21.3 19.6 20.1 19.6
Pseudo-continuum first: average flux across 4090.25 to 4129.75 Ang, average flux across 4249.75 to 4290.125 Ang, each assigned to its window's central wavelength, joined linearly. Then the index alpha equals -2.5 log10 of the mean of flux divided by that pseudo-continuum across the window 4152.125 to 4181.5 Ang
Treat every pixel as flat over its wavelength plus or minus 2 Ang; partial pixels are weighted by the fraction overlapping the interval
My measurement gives -0.048 mag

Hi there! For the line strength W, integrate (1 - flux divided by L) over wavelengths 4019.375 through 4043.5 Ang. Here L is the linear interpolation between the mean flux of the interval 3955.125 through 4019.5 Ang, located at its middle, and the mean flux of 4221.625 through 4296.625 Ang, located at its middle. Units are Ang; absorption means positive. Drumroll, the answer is -3.5 Ang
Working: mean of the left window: 19.4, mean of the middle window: 22.6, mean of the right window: 21.2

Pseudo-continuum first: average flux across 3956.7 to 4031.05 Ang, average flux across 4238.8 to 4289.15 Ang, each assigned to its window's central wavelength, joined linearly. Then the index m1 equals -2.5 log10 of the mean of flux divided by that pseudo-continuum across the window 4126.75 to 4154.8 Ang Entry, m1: -0.11 mag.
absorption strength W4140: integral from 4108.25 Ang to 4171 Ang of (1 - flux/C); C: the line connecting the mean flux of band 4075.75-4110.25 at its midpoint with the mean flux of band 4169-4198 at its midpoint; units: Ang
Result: -3.1 Ang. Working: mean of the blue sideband 21.5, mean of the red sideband 22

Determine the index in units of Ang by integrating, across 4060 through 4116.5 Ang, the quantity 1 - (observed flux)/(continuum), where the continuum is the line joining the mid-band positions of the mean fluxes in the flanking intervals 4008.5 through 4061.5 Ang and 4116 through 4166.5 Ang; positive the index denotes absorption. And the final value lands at 2.3 Ang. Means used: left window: 22.2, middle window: 21.6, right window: 22.9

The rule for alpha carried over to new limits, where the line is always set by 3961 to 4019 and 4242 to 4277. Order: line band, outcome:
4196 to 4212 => -0.05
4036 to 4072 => -0.10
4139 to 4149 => -0.13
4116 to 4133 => -0.12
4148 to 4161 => -0.10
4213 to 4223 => -0.04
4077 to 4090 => -0.15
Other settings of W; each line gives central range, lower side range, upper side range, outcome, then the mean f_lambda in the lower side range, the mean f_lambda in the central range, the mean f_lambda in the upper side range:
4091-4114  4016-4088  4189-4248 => 1.36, 22.1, 20.7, 21.8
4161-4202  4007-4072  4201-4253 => -0.57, 22.1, 22.1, 21.8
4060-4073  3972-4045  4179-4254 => 0.19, 21.7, 21.4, 21.8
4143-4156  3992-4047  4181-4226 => -0.50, 22.3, 22.8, 21.9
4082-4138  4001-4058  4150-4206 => 0.40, 22.2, 22.1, 22.2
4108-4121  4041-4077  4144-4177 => -0.52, 21.5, 23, 22.7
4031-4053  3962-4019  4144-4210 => -1.78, 19.4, 21.8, 22.3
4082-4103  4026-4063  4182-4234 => 0.24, 22.1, 21.7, 21.8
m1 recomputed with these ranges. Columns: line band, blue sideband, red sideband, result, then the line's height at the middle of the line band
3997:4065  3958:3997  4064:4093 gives -0.11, 20.1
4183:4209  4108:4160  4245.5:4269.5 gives 0.01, 22.2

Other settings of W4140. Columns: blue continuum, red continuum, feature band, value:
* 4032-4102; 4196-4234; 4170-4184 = -0.1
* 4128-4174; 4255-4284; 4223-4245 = 0.0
